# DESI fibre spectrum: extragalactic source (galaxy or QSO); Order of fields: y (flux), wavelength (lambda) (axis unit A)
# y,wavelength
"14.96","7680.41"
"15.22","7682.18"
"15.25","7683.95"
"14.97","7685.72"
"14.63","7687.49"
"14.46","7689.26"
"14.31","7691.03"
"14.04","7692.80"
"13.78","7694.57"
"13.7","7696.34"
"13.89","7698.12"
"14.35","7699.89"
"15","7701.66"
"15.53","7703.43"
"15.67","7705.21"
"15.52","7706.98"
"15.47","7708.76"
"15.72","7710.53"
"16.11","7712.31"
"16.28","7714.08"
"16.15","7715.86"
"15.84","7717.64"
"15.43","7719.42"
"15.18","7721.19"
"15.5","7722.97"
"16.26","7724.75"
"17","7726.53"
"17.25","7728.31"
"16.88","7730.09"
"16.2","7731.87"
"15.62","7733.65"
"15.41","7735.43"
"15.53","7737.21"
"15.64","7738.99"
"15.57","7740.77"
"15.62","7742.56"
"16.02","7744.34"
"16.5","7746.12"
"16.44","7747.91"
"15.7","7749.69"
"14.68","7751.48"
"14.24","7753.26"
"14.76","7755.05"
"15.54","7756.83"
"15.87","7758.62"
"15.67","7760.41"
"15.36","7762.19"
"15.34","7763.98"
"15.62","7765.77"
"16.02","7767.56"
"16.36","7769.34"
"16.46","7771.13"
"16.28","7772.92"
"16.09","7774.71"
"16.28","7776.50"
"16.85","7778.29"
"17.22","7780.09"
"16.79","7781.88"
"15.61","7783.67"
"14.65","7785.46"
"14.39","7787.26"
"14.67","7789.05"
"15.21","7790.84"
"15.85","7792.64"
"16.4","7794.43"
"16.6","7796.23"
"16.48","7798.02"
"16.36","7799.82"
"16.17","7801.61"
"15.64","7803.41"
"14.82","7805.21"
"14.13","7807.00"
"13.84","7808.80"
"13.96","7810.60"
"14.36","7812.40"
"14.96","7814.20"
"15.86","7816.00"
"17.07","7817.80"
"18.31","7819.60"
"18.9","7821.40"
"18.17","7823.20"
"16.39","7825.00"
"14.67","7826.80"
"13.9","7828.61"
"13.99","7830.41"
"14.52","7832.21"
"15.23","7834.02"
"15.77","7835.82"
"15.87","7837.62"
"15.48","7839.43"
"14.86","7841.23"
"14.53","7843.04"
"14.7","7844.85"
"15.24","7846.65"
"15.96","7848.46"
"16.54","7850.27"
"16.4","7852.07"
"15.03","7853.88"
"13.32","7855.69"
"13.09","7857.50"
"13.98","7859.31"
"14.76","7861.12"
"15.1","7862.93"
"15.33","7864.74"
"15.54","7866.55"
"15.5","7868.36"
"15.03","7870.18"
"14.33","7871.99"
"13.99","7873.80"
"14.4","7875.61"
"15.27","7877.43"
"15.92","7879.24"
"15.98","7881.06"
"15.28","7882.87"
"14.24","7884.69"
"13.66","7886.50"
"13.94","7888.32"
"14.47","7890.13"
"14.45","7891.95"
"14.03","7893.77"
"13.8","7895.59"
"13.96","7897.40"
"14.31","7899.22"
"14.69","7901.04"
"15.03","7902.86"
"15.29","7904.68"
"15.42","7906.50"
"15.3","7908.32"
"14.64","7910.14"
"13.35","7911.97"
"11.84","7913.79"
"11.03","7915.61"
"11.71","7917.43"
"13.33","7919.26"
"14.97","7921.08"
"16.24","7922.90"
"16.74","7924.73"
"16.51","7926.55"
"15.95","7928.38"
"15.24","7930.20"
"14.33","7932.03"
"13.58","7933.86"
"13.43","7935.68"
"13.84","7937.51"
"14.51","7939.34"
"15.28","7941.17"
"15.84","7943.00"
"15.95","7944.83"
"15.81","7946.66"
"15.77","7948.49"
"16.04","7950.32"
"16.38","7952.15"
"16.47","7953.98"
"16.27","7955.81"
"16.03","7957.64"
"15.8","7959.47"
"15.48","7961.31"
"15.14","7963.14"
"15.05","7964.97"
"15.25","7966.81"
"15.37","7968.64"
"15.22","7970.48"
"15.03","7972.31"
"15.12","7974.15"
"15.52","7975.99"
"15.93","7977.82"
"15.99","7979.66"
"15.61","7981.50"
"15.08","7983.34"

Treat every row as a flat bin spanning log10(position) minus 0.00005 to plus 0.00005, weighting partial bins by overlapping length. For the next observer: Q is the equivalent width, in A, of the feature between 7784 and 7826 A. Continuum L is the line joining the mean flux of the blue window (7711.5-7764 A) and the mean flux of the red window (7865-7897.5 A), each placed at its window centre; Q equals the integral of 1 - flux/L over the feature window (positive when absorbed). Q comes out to -1.4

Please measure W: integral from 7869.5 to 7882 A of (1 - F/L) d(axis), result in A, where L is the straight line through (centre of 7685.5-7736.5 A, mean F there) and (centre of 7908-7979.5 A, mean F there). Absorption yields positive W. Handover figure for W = 0.1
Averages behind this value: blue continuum 15.4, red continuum 15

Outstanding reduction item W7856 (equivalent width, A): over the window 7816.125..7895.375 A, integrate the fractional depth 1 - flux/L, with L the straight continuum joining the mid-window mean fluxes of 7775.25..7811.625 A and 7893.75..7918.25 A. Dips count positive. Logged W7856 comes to -2.8 A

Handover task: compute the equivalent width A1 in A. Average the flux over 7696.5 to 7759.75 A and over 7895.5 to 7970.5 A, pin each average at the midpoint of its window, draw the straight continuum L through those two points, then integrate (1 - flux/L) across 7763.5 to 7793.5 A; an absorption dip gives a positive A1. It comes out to -0.8 A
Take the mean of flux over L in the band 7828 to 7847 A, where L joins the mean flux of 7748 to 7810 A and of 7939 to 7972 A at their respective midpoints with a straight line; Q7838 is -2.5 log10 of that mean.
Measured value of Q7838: 0.05 mag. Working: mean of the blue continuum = 15.6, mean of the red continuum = 15.7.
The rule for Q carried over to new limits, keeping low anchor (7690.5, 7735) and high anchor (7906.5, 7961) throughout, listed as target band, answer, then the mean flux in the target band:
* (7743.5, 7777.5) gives -0.9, 15.8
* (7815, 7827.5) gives -1.5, 17.1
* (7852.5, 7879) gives 0.7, 14.7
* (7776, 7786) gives -0.6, 16.3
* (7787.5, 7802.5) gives -0.6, 15.9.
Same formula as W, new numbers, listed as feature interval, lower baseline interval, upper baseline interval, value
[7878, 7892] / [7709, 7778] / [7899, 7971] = 0.39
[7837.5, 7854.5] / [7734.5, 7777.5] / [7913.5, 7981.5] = -0.02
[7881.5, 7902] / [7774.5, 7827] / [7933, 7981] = 1.72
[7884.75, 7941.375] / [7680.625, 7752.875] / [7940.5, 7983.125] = 4.64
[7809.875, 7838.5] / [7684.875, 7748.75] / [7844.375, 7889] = -1.30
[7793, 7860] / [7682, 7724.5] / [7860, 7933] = -2.98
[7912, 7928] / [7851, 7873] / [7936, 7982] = 1.22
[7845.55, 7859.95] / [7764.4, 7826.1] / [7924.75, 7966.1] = 0.73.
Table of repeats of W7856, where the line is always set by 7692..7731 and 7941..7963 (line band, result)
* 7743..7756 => 0.06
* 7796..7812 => 0.41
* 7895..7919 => 3.00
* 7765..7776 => -0.39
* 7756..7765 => 0.01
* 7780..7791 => 0.15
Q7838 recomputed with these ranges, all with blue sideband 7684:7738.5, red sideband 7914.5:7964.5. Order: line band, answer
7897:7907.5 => 0.02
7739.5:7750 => -0.04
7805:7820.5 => 0.00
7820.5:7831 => -0.06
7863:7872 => 0.00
